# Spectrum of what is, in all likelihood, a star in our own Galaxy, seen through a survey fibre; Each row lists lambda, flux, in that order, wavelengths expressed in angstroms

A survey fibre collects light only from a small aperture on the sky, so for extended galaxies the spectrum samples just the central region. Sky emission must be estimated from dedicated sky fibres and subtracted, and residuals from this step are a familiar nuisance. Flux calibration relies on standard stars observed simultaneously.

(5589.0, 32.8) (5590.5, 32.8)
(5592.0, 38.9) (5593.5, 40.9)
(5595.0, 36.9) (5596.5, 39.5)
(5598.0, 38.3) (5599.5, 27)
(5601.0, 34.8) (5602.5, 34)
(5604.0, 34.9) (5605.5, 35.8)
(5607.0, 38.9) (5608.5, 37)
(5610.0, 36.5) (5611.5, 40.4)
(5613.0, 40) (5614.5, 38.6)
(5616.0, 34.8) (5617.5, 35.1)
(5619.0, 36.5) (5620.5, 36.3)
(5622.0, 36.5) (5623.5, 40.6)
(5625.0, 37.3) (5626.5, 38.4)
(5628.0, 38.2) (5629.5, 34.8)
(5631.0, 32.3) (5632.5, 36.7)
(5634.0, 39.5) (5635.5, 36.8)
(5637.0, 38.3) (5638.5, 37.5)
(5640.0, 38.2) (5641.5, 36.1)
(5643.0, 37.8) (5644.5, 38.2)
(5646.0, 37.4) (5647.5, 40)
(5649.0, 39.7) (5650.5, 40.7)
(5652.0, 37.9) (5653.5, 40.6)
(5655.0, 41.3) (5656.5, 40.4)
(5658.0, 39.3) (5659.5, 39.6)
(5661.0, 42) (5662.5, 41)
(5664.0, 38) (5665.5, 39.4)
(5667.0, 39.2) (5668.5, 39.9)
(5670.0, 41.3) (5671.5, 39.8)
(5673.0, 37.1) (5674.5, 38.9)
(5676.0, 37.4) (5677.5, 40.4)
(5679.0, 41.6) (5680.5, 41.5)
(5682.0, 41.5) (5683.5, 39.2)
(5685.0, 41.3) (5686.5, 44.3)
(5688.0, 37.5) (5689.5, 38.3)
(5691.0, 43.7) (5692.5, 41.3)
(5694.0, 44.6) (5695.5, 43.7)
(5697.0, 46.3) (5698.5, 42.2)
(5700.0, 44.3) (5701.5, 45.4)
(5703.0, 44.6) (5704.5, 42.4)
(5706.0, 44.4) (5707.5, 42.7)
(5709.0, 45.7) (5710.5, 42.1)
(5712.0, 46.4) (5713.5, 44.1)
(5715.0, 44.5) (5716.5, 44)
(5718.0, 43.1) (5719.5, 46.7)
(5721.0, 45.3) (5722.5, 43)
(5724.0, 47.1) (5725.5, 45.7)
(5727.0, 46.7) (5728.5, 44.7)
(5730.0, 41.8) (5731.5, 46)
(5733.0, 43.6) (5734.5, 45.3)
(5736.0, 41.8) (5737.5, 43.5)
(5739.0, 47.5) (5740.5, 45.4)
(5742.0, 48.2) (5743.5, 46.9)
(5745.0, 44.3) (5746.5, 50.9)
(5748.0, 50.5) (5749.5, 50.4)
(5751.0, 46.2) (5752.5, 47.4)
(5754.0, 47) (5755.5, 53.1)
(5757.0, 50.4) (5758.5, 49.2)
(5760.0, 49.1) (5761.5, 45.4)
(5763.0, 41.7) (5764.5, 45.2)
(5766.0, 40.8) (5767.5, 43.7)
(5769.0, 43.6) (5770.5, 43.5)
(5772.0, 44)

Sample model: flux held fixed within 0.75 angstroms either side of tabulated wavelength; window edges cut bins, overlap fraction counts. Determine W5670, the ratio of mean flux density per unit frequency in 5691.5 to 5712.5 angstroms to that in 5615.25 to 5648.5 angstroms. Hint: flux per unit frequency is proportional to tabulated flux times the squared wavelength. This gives 1.21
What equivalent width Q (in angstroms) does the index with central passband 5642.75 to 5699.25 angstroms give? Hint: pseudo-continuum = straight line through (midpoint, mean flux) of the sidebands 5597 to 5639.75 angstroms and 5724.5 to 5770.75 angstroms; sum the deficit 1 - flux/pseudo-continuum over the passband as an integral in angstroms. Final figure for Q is 0.2 angstroms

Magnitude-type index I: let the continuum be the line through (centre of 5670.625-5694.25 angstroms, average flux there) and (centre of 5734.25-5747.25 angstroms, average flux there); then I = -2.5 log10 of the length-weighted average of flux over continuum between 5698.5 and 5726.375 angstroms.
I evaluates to -0.03 mag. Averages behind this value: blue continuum 40.4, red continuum 46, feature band 44.5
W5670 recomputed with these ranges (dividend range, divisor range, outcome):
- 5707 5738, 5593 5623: 1.26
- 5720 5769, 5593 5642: 1.31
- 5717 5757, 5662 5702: 1.15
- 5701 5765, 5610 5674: 1.23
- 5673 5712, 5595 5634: 1.19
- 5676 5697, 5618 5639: 1.14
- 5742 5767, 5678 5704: 1.14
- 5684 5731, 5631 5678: 1.15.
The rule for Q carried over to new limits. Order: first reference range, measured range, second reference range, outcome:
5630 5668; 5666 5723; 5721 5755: 0.22 angstroms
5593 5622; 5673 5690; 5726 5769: 0.67 angstroms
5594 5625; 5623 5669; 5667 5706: 0.46 angstroms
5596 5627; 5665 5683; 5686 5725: 0.68 angstroms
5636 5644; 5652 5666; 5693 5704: -0.11 angstroms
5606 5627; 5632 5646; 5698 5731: 0.53 angstroms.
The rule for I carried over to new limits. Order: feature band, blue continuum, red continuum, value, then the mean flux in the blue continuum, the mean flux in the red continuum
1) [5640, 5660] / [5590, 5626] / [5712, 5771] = 0.015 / 36.8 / 45.8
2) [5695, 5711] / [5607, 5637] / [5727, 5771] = -0.028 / 37.2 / 46.1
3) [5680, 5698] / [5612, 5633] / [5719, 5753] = 0.008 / 36.9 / 46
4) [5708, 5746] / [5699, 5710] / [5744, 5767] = 0.014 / 44.1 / 47.4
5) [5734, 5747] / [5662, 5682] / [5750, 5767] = -0.012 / 39.7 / 46.9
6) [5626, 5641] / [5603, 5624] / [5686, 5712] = 0.045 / 37.2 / 43.2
